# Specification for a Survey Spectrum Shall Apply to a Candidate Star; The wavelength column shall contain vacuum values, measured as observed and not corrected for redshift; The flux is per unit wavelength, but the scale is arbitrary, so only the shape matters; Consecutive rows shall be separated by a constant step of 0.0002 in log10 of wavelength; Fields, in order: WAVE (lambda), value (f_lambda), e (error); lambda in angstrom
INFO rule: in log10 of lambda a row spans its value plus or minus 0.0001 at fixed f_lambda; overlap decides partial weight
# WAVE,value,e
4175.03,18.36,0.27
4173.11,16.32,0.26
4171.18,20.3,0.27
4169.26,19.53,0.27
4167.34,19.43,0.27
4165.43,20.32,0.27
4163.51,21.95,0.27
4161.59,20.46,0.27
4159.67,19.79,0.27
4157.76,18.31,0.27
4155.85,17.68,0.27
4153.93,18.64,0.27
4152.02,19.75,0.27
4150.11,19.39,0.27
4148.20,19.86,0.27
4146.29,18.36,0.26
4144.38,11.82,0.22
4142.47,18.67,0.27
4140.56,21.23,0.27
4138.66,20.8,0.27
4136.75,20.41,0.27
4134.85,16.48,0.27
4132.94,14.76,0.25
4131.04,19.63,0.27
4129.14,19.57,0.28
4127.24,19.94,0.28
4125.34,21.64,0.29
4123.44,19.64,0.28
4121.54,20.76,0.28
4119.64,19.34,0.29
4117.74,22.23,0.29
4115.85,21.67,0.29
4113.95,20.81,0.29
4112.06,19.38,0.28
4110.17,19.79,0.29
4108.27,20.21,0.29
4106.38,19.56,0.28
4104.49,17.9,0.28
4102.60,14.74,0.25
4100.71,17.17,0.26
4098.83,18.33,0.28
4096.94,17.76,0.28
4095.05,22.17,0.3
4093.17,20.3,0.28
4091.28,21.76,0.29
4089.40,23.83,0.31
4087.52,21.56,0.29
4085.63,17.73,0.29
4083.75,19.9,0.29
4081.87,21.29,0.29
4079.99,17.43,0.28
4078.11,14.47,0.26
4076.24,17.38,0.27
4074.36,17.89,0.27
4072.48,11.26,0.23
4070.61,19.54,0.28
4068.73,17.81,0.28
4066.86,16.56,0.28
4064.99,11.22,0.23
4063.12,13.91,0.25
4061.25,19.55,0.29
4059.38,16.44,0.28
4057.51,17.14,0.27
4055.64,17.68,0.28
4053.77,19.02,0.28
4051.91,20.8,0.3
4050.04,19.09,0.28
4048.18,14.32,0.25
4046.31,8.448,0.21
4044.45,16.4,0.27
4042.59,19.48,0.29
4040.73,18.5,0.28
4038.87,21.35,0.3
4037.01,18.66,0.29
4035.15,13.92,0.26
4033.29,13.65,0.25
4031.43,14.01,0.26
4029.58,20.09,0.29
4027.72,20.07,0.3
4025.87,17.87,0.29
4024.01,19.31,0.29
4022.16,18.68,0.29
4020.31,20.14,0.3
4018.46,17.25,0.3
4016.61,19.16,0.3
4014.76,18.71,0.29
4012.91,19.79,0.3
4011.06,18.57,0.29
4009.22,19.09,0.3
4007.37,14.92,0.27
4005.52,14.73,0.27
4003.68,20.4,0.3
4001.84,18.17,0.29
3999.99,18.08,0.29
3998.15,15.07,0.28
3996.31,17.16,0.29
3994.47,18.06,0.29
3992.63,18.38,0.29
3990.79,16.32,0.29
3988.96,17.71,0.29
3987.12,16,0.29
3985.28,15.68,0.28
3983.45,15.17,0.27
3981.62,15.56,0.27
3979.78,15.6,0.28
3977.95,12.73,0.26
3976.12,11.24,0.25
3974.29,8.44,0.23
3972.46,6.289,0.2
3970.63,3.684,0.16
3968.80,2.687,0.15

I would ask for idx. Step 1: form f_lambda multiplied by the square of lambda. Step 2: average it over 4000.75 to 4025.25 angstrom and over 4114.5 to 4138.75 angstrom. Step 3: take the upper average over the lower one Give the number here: 1.14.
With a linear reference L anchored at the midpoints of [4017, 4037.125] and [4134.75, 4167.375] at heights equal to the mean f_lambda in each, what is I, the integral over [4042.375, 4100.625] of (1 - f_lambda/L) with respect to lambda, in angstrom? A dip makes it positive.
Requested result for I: 1.4 angstrom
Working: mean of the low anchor 17.6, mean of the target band 17.7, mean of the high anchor 19.1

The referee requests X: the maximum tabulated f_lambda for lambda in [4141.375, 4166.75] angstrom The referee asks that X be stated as 21.95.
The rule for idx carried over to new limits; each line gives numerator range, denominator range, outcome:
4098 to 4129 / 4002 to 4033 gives 1.13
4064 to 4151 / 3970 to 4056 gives 1.19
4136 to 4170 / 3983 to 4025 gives 1.17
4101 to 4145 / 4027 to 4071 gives 1.18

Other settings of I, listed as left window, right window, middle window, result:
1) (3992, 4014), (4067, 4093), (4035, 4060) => 1.2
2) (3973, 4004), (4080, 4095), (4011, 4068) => 2.6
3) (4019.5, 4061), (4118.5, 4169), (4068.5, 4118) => -1.7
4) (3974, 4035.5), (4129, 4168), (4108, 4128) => -2.2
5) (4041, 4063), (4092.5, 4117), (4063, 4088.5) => 1.3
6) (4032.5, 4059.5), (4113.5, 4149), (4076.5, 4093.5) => -1.5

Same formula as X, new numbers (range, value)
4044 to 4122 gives 23.83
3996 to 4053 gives 21.35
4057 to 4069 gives 19.55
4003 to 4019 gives 20.4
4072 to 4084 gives 21.29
